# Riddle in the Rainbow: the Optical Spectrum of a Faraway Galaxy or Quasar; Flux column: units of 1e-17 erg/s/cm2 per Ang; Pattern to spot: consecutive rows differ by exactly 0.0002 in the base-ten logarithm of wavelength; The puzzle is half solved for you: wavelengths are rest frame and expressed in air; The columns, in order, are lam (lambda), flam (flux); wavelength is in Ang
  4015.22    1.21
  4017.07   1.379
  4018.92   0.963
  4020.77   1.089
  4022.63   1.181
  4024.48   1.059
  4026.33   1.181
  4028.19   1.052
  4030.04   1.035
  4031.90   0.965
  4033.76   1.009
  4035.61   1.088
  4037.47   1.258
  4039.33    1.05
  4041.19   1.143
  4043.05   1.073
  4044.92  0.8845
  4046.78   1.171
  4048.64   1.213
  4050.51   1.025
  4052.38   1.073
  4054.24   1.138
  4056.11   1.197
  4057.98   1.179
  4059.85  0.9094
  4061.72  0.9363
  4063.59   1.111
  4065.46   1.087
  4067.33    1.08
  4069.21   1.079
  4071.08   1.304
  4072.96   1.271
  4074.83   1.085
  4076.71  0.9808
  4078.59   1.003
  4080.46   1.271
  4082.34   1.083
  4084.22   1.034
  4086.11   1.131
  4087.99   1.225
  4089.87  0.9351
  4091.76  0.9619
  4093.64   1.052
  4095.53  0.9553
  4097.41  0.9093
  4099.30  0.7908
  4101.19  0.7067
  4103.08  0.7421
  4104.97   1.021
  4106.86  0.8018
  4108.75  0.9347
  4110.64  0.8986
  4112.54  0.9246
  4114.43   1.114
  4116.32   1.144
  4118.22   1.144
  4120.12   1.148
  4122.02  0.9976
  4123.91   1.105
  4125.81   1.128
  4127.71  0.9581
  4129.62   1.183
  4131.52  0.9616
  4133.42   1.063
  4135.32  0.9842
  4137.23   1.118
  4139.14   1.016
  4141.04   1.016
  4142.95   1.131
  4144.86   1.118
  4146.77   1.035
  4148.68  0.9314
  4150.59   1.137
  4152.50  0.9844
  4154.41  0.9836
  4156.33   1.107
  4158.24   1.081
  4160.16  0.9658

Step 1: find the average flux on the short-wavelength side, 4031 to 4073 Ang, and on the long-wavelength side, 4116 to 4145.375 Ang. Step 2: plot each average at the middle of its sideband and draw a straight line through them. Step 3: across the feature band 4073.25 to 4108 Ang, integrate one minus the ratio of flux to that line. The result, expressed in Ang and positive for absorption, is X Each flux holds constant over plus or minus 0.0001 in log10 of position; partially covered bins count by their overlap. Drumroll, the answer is 3.10 Ang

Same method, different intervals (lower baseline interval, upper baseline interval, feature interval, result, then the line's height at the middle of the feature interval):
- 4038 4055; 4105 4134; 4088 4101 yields 1.4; 1.05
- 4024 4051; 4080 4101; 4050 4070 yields -0.4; 1.05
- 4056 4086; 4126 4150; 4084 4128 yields 3.3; 1.07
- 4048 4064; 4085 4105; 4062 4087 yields -2.3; 1.02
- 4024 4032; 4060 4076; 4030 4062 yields 0.2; 1.09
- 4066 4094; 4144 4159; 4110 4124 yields 0.2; 1.07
